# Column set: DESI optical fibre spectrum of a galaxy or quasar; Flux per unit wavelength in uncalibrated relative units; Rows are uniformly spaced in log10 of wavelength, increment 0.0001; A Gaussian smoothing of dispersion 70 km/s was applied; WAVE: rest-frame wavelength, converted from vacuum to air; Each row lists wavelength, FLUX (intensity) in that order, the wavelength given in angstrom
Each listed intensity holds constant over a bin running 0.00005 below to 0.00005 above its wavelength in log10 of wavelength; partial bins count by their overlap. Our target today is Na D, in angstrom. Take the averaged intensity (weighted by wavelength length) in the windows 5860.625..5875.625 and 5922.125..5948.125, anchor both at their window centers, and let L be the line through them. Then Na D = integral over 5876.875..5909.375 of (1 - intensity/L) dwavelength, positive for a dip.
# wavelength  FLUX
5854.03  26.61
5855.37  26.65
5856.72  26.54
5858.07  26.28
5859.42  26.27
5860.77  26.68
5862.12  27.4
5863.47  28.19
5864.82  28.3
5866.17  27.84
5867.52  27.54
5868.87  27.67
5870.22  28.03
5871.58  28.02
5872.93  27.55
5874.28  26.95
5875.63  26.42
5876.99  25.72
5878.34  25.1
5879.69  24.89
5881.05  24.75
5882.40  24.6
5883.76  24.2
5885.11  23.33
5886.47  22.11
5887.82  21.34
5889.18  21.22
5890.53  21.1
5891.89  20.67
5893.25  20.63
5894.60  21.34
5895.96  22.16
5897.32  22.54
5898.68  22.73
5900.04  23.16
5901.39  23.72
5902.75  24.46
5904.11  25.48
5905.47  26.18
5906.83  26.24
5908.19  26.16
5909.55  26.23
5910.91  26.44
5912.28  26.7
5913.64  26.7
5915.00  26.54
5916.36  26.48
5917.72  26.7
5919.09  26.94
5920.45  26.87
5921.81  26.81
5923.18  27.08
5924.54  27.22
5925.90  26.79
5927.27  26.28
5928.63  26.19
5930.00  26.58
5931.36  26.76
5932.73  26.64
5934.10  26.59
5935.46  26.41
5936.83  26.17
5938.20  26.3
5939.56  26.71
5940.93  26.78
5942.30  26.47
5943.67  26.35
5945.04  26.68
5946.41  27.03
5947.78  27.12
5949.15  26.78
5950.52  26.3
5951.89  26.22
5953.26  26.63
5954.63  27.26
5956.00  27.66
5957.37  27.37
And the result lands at 4.5 angstrom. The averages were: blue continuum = 27.6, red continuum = 26.6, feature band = 23.5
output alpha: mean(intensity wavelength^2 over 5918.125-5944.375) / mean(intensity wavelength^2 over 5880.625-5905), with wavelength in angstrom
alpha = 1.18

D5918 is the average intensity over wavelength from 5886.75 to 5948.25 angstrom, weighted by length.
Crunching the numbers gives 25.3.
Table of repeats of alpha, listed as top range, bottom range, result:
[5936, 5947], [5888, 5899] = 1.25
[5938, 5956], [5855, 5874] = 1.00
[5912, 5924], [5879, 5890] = 1.16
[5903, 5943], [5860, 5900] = 1.09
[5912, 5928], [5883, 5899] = 1.23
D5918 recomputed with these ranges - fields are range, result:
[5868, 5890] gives 25.1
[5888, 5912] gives 23.6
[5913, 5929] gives 26.7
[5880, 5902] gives 22.5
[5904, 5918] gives 26.4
